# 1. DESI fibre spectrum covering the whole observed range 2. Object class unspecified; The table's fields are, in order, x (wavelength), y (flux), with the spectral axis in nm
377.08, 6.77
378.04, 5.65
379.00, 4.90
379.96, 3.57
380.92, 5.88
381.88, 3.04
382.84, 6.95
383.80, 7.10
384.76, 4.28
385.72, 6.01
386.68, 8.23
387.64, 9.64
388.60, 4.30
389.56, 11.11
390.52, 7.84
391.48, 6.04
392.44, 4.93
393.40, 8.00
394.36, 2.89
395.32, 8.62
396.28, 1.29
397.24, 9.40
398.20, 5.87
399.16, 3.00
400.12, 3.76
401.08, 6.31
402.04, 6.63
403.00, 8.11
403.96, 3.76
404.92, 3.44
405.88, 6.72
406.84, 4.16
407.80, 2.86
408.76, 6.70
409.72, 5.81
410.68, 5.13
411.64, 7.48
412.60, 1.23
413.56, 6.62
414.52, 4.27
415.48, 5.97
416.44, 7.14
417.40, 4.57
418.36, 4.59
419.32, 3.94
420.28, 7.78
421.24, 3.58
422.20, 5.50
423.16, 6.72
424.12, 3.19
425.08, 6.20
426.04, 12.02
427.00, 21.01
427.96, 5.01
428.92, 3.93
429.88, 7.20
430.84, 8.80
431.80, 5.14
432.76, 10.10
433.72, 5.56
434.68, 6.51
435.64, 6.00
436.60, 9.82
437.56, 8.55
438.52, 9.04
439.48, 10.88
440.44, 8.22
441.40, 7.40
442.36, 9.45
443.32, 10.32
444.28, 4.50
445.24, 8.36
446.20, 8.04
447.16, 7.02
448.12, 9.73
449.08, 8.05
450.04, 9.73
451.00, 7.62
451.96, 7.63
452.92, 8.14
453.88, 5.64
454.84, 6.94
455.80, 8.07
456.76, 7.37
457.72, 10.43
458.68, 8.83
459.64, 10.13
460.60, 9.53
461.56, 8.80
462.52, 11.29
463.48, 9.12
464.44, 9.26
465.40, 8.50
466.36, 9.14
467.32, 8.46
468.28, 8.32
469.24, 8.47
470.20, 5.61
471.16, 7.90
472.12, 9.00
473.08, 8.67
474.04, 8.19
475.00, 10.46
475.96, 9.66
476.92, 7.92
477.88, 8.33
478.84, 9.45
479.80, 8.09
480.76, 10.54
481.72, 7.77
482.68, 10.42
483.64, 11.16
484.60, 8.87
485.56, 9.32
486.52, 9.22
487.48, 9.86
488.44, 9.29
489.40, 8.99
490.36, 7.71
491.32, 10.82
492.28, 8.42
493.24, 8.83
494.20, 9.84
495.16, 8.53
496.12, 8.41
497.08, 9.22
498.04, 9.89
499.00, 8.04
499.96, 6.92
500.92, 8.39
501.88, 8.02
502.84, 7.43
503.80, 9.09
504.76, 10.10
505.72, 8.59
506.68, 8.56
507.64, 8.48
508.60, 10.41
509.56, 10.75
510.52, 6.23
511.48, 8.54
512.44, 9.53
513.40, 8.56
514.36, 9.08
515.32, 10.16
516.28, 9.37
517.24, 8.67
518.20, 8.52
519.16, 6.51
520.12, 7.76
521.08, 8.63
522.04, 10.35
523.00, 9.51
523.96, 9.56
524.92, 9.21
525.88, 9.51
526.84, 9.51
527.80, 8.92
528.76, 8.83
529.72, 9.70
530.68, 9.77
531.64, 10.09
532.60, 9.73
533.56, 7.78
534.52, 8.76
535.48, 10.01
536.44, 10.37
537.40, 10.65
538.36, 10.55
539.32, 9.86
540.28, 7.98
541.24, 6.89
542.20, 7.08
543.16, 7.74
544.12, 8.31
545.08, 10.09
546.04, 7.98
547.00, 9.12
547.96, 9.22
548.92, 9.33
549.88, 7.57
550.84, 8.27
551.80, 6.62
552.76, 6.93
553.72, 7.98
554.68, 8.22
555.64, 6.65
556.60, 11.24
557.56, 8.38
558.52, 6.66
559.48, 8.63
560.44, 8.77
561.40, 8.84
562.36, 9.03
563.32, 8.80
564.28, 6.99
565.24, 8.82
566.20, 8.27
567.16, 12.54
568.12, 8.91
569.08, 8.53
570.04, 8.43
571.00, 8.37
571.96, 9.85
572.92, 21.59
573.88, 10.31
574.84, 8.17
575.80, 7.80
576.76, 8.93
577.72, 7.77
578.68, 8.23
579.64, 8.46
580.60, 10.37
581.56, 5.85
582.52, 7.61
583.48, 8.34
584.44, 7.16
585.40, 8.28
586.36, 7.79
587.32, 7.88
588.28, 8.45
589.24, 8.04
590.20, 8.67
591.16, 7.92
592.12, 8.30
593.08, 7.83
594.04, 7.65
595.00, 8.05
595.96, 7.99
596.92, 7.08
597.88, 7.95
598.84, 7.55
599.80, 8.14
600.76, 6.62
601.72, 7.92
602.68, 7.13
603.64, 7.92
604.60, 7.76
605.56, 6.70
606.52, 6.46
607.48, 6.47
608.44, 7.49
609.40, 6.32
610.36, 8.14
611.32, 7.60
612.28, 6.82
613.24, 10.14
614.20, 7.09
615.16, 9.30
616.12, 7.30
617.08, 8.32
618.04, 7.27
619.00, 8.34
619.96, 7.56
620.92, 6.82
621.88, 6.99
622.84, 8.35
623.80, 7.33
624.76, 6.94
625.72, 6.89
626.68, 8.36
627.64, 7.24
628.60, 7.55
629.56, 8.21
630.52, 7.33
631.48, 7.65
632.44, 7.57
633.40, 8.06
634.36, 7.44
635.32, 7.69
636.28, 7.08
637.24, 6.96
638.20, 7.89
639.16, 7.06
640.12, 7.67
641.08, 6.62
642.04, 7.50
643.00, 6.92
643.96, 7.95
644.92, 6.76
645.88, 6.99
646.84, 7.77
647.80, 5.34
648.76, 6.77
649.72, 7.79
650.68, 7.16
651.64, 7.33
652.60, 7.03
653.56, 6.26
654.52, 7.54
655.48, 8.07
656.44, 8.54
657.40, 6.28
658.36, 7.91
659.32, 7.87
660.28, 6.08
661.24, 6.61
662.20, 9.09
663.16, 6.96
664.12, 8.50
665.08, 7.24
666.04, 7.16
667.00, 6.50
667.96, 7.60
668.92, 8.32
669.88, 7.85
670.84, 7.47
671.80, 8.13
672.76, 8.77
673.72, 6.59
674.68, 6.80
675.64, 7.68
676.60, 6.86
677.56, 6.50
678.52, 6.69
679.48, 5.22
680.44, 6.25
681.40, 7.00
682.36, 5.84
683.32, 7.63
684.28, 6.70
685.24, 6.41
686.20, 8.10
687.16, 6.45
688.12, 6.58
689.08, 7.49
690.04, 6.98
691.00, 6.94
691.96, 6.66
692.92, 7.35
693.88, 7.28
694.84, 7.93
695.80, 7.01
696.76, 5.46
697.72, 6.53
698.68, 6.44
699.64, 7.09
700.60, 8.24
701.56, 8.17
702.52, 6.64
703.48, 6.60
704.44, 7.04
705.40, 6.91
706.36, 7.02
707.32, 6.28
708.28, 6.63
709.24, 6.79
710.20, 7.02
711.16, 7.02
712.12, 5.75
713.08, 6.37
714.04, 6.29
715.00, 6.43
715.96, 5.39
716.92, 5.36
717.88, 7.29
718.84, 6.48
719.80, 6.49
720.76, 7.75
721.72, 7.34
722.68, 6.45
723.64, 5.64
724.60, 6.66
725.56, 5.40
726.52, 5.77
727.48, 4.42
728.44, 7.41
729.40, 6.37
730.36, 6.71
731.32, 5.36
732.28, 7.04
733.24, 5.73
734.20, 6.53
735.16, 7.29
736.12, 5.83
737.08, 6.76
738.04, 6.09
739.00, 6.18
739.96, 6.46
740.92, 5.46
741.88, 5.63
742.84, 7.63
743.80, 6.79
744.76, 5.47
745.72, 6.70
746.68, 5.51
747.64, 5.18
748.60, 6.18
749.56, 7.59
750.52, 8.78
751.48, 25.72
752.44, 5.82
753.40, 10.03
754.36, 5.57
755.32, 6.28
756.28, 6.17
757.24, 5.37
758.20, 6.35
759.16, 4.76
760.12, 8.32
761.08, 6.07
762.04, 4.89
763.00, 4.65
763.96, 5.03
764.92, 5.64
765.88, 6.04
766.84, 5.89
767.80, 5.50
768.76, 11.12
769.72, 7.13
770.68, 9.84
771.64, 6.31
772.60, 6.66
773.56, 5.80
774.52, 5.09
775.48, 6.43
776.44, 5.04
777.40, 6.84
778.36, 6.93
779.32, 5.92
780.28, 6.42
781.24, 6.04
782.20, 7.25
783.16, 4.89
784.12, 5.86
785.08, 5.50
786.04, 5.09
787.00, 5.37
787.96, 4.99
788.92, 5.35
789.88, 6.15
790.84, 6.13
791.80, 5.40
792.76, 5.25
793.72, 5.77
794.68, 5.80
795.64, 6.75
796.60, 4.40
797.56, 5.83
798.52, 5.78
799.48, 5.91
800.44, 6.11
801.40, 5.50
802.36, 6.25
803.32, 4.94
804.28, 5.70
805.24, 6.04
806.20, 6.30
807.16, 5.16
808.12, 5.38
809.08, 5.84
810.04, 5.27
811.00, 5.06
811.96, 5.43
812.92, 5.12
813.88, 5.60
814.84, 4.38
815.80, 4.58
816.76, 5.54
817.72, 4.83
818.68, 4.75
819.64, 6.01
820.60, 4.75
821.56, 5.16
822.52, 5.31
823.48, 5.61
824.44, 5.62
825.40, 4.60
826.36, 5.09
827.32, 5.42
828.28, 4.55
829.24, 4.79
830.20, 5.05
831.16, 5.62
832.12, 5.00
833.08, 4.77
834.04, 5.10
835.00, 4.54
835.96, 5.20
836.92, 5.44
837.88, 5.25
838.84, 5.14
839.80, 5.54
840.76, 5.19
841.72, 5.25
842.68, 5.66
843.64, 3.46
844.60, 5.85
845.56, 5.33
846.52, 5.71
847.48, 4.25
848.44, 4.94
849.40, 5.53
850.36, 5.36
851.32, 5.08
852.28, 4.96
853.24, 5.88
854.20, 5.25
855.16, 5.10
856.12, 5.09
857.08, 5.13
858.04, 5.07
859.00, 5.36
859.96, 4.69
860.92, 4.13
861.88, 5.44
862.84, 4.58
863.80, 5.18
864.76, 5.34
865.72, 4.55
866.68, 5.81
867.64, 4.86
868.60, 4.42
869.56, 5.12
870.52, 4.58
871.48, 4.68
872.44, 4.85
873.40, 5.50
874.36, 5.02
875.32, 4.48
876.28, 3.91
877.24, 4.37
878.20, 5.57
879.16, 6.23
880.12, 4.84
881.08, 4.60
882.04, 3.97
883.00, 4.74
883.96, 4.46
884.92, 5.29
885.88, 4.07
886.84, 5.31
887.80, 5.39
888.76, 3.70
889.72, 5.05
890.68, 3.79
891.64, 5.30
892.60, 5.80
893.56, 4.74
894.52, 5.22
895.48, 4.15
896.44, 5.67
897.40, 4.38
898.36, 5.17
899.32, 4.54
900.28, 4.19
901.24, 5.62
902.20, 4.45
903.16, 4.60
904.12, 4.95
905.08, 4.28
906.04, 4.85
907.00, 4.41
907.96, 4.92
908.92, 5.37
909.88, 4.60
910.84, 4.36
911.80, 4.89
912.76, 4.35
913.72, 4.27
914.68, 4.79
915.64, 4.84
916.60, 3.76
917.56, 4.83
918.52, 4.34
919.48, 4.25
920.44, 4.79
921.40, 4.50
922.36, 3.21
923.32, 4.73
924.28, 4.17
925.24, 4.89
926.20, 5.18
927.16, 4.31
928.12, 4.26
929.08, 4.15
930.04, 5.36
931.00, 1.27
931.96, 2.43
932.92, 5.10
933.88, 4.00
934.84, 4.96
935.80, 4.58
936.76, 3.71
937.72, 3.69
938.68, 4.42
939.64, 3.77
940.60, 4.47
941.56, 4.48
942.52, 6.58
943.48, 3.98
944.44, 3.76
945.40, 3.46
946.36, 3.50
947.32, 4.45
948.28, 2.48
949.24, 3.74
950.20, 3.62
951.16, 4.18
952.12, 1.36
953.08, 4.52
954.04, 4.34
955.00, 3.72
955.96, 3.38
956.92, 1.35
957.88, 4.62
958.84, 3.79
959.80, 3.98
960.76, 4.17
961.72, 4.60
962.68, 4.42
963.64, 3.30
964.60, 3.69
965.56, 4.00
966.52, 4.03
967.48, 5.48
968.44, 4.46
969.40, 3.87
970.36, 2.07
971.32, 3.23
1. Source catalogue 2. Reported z 0.144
